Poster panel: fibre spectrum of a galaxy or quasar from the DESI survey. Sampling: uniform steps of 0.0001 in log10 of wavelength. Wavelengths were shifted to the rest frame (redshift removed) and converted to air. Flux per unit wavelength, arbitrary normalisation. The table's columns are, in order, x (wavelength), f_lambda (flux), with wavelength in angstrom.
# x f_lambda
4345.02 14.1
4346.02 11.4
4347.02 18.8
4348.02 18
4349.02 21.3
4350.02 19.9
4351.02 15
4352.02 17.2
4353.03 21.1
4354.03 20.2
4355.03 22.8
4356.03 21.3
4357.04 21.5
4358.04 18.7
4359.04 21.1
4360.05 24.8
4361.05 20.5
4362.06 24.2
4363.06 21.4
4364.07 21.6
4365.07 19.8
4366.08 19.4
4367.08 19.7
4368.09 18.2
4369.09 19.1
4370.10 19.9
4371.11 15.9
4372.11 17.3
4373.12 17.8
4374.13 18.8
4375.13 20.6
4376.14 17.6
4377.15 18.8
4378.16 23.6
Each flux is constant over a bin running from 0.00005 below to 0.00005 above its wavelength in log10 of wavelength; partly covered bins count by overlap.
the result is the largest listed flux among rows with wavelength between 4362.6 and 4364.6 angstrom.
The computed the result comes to 21.6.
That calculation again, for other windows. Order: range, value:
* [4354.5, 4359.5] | 22.8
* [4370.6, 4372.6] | 17.3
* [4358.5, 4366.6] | 24.8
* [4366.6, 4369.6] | 19.7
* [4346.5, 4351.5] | 21.3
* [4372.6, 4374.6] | 18.8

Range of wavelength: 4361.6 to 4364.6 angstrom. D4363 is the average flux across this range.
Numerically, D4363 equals 22.4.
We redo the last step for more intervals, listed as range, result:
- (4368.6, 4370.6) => 19.5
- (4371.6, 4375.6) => 18.6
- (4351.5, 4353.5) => 19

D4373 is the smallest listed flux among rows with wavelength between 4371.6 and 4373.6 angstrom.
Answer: 17.3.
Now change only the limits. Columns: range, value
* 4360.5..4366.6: 19.4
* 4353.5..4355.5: 20.2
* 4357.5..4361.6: 18.7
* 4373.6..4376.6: 17.6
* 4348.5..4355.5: 15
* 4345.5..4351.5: 11.4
